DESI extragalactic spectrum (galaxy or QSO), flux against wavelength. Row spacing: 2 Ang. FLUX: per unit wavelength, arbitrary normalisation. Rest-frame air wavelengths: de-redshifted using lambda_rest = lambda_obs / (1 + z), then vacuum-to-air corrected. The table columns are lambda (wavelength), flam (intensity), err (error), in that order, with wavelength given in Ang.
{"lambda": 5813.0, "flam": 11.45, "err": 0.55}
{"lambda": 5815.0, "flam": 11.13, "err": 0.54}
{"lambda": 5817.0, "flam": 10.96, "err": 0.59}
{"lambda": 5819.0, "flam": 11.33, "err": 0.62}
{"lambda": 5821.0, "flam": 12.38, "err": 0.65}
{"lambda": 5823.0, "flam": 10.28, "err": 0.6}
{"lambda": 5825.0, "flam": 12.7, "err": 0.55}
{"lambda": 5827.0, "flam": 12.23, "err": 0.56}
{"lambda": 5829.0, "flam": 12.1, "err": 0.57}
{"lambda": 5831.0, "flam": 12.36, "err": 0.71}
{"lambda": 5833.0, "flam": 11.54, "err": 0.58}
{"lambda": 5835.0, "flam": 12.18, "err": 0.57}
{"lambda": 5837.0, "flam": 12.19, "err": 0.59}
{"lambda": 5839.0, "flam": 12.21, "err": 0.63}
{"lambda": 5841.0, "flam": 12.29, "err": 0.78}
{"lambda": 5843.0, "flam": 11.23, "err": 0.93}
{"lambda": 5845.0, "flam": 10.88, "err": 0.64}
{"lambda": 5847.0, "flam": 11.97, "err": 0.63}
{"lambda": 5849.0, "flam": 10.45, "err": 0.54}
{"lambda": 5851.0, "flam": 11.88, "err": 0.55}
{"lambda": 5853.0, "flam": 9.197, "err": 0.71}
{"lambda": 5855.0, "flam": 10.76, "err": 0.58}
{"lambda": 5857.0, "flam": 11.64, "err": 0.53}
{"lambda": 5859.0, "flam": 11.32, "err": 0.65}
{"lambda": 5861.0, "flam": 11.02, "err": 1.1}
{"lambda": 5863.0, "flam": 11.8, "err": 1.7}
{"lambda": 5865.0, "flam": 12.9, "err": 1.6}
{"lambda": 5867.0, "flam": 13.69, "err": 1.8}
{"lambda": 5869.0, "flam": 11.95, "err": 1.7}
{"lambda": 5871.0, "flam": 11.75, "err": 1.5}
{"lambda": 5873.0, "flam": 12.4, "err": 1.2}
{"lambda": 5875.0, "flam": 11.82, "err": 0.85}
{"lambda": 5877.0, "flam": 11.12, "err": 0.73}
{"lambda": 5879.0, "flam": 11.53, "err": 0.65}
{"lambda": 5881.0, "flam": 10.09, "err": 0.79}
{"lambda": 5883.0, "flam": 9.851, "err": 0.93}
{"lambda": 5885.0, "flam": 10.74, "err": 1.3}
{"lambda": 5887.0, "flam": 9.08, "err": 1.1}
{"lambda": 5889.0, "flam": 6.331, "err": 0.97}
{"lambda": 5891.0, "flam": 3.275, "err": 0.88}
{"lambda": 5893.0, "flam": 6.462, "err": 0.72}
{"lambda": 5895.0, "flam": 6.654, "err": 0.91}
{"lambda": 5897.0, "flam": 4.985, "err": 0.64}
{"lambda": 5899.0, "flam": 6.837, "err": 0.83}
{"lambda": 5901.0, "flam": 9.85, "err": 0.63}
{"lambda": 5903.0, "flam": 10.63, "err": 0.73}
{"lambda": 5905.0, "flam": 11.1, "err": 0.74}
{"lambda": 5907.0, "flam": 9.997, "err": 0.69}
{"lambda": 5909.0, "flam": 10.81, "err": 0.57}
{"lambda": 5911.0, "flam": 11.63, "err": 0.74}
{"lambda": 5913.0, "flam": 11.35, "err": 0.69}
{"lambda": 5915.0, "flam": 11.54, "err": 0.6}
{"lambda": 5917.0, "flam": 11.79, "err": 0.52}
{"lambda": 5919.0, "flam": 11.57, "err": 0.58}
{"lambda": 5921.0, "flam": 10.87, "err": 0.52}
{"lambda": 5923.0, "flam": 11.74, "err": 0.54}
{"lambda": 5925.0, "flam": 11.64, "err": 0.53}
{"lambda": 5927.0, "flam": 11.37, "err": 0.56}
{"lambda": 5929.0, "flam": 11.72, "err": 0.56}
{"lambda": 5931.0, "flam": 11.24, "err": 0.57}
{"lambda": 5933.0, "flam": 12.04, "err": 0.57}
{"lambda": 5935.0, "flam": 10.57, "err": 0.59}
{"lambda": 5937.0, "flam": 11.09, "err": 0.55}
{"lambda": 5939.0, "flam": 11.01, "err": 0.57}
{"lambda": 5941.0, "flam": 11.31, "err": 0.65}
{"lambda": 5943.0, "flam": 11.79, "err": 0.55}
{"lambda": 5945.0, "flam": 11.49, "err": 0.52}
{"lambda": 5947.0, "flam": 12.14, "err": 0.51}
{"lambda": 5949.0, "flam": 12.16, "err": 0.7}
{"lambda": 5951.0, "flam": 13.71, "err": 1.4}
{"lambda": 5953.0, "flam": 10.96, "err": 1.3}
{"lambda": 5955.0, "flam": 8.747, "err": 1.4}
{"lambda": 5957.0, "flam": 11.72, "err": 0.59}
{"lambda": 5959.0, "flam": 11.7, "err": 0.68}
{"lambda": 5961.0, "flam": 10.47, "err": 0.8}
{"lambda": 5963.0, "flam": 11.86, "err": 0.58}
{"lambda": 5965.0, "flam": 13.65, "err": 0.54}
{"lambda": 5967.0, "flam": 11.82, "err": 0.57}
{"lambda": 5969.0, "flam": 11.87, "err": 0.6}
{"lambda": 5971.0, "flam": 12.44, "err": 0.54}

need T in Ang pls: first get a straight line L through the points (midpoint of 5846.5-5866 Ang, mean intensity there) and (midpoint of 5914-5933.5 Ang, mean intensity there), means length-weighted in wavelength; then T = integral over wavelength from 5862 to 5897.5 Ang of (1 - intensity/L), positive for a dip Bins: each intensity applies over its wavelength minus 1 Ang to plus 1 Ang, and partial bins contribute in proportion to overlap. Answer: 4.7 Ang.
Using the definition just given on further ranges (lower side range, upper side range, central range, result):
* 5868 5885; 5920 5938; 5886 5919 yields 6.8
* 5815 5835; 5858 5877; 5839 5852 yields 0.4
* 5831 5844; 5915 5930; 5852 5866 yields 0.7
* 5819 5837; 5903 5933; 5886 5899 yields 6.0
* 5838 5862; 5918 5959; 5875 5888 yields 0.9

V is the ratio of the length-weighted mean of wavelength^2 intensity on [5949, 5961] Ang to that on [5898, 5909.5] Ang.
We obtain 1.18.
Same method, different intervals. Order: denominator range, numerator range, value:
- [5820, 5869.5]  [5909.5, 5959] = 1.01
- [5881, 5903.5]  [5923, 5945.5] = 1.49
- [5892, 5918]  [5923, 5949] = 1.22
